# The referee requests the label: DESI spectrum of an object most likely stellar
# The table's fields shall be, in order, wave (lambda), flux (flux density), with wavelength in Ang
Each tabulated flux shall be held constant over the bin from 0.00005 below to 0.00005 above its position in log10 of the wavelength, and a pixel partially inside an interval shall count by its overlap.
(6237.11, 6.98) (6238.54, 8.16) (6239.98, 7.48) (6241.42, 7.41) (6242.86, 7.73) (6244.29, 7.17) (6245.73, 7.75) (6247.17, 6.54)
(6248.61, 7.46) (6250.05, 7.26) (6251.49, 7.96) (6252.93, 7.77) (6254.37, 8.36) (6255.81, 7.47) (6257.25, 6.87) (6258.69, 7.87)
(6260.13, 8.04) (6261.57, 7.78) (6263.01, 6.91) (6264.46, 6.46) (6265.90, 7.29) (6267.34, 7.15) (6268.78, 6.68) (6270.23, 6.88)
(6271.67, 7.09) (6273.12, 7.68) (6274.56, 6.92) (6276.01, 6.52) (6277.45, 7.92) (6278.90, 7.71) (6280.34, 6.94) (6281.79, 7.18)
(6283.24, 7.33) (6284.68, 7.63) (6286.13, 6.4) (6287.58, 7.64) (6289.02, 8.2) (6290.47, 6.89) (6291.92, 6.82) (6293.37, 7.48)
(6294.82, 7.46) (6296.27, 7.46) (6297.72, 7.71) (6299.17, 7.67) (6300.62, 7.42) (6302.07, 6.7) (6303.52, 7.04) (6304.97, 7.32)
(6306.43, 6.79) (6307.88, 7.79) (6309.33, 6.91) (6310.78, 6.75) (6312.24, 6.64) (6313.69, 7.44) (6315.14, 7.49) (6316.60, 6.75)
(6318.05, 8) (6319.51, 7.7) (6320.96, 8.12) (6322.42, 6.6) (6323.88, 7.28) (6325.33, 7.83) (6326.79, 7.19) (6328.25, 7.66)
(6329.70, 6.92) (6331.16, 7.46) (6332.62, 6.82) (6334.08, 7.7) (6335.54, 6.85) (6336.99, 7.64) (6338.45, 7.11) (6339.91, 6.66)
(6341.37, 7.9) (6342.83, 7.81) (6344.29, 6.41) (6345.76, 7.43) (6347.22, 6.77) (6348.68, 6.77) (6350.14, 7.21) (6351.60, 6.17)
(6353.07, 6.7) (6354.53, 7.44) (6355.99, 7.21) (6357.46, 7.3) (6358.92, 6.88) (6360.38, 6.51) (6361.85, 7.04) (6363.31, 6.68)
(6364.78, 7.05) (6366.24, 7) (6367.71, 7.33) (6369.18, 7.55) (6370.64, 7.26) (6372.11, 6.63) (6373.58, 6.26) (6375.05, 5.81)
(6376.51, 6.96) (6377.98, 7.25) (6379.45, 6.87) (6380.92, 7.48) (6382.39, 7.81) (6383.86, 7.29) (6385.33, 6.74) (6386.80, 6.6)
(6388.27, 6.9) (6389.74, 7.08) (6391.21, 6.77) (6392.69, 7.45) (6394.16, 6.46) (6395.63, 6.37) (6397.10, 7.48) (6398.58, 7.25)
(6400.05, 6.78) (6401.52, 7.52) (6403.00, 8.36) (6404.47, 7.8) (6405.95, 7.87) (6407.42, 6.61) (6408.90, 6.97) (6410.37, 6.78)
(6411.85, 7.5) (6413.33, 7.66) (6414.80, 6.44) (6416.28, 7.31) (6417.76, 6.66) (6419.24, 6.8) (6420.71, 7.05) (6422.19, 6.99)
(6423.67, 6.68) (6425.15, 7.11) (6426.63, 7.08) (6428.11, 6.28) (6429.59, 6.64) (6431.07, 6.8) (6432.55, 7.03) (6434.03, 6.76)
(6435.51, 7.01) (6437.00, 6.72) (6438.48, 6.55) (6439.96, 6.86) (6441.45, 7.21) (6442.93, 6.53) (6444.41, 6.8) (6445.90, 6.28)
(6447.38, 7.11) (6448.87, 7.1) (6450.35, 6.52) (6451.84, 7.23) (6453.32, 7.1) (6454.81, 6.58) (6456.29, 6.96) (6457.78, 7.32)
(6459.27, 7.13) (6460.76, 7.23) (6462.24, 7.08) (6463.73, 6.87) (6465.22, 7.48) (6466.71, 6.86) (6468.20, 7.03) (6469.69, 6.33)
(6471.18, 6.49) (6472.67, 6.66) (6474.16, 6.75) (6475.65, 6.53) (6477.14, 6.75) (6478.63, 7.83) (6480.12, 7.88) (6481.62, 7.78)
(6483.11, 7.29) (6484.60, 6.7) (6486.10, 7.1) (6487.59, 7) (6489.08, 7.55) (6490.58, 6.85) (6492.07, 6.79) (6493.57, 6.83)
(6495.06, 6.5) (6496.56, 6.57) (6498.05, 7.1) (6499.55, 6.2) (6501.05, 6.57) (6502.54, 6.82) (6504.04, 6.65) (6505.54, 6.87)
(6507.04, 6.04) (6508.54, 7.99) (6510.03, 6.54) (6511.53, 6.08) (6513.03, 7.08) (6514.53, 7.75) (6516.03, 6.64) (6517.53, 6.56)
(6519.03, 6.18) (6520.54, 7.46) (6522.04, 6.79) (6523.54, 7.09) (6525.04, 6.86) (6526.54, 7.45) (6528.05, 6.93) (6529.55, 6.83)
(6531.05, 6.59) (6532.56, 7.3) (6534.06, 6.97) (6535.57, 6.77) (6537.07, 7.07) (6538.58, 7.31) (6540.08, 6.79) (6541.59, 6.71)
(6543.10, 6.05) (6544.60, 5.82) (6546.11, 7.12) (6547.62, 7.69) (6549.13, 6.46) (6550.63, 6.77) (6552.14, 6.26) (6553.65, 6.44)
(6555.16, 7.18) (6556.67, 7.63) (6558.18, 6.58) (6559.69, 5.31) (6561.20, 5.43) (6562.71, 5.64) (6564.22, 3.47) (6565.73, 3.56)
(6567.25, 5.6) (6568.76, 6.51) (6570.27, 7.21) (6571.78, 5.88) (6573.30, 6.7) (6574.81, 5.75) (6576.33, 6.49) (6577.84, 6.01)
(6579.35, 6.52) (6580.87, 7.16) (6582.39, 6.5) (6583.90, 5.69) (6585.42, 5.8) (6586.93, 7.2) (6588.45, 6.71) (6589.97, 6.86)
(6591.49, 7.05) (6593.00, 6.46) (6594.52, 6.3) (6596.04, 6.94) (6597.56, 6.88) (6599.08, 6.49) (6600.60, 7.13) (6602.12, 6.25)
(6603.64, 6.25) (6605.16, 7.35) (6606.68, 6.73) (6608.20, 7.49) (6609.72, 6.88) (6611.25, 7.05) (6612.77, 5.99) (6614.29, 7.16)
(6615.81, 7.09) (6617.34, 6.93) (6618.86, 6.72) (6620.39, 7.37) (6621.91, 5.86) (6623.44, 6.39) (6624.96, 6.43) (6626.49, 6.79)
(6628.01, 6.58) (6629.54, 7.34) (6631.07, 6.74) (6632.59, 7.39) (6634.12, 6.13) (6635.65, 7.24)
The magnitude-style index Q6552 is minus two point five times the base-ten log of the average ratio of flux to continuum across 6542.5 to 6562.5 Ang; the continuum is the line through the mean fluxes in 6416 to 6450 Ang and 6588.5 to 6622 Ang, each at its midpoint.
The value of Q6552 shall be 0.051 mag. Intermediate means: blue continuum 6.83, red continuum 6.8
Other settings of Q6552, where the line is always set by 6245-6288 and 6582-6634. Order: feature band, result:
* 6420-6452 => 0.03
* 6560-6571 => 0.26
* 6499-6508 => 0.05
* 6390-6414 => -0.02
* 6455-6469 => -0.02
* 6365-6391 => 0.02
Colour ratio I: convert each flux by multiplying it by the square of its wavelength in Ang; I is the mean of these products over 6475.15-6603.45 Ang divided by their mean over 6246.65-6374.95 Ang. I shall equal 1.0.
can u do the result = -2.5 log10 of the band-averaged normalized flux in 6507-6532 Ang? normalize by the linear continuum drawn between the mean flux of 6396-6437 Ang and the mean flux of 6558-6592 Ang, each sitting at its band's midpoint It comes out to -0.08 mag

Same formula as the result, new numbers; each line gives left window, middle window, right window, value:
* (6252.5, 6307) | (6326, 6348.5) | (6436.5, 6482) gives 0.00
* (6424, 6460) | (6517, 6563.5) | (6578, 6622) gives 0.01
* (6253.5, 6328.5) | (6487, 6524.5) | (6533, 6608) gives -0.03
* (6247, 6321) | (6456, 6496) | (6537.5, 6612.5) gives -0.04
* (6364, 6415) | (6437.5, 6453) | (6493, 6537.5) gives 0.02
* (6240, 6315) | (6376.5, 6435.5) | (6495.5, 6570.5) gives -0.02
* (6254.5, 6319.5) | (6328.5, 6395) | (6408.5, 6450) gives 0.01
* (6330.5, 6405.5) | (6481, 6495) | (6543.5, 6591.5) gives -0.08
